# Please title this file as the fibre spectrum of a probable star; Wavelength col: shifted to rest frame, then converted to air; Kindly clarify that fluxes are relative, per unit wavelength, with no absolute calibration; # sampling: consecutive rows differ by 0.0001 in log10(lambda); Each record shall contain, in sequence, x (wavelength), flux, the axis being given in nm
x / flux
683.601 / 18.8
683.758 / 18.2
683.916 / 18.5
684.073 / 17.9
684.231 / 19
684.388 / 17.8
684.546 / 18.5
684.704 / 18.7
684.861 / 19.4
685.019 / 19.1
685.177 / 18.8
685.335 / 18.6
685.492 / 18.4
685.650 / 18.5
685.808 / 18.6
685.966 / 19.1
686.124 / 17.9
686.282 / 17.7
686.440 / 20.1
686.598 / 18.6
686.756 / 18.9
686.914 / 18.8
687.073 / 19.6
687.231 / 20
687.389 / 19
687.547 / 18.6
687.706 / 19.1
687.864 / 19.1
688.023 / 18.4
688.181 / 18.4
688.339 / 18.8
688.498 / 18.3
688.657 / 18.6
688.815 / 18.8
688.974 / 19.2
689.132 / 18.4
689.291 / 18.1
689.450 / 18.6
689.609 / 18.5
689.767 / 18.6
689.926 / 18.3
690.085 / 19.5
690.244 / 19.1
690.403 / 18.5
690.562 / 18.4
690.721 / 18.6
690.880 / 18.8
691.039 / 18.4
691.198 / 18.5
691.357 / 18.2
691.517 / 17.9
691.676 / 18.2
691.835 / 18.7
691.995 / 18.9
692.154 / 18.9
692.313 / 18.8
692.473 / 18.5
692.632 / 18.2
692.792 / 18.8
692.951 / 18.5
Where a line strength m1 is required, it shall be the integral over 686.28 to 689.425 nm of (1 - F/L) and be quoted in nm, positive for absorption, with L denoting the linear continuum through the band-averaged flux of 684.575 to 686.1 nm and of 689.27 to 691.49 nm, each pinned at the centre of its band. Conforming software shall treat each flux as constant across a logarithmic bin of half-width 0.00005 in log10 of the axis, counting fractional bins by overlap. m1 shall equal -0.03 nm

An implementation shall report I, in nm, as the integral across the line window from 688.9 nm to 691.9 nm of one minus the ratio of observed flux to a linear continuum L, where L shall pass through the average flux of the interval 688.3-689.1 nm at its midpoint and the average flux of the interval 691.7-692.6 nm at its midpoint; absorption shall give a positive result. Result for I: 0.025 nm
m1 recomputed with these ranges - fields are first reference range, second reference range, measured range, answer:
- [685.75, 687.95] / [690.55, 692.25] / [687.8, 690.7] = 0.01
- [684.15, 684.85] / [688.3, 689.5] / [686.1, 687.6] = -0.03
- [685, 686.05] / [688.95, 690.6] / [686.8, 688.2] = -0.03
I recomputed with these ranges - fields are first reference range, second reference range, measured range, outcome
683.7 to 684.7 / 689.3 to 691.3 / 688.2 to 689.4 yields 0.00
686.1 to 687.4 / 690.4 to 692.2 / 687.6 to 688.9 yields 0.01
